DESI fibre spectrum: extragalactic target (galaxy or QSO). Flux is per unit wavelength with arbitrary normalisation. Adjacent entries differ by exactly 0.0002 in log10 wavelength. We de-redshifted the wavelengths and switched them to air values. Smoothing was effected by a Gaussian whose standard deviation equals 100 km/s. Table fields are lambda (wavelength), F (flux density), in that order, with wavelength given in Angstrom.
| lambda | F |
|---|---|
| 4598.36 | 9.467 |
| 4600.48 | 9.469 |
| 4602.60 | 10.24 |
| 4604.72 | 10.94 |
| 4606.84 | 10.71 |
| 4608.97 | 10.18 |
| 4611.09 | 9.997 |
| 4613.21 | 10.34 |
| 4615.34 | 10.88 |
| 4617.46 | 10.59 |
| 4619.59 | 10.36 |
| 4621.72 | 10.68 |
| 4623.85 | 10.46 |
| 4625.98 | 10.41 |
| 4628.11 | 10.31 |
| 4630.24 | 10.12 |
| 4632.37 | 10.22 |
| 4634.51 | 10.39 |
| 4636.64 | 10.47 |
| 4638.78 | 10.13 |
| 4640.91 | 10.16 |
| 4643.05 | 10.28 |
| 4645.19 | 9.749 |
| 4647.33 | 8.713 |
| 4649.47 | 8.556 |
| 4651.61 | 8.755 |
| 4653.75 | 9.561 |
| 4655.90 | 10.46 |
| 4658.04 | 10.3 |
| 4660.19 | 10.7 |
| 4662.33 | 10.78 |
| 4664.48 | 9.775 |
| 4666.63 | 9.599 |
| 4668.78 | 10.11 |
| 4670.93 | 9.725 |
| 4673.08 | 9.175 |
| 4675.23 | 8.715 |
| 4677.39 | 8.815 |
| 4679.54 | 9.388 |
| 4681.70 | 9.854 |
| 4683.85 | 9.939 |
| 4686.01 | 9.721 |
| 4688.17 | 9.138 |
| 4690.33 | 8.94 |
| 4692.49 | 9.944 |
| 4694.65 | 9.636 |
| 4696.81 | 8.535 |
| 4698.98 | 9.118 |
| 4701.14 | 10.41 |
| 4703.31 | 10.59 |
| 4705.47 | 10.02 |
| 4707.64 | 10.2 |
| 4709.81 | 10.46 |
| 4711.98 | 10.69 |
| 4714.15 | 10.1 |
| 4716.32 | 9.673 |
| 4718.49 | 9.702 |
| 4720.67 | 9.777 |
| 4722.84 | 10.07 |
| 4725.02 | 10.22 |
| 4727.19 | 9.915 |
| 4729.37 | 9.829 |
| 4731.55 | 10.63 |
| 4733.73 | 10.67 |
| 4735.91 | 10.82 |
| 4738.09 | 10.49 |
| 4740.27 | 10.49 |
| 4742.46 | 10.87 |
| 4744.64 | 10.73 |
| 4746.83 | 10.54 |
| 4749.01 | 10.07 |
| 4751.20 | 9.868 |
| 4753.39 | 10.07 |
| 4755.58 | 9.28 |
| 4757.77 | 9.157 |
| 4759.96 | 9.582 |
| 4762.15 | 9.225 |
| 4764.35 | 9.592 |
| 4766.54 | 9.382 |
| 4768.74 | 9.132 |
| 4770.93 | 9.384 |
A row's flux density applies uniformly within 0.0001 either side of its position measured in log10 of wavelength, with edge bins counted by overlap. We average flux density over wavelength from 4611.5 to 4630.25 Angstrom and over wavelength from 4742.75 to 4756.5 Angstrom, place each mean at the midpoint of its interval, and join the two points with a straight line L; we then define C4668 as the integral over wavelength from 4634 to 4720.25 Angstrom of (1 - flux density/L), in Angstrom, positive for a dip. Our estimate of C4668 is 4.65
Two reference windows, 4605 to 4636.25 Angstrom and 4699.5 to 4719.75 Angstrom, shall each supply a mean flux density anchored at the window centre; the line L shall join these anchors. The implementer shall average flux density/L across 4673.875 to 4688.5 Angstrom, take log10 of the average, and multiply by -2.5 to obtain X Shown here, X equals 0.10 mag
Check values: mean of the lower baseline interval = 10.4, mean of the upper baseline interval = 10.2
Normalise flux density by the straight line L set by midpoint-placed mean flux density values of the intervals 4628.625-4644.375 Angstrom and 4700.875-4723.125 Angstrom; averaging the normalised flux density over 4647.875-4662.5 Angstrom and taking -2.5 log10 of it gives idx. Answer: 0.05 mag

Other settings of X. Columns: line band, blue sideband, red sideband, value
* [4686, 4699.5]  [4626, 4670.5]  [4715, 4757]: 0.09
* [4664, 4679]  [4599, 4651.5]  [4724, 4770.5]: 0.08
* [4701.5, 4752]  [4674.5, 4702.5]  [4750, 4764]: -0.09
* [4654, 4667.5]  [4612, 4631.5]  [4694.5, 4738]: 0.01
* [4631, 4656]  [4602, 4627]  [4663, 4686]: 0.03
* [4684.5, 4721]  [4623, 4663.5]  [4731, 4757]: 0.05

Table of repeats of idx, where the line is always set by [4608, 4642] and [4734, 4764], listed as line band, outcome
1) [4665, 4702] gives 0.09 mag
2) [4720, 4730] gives 0.02 mag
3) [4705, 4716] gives -0.01 mag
